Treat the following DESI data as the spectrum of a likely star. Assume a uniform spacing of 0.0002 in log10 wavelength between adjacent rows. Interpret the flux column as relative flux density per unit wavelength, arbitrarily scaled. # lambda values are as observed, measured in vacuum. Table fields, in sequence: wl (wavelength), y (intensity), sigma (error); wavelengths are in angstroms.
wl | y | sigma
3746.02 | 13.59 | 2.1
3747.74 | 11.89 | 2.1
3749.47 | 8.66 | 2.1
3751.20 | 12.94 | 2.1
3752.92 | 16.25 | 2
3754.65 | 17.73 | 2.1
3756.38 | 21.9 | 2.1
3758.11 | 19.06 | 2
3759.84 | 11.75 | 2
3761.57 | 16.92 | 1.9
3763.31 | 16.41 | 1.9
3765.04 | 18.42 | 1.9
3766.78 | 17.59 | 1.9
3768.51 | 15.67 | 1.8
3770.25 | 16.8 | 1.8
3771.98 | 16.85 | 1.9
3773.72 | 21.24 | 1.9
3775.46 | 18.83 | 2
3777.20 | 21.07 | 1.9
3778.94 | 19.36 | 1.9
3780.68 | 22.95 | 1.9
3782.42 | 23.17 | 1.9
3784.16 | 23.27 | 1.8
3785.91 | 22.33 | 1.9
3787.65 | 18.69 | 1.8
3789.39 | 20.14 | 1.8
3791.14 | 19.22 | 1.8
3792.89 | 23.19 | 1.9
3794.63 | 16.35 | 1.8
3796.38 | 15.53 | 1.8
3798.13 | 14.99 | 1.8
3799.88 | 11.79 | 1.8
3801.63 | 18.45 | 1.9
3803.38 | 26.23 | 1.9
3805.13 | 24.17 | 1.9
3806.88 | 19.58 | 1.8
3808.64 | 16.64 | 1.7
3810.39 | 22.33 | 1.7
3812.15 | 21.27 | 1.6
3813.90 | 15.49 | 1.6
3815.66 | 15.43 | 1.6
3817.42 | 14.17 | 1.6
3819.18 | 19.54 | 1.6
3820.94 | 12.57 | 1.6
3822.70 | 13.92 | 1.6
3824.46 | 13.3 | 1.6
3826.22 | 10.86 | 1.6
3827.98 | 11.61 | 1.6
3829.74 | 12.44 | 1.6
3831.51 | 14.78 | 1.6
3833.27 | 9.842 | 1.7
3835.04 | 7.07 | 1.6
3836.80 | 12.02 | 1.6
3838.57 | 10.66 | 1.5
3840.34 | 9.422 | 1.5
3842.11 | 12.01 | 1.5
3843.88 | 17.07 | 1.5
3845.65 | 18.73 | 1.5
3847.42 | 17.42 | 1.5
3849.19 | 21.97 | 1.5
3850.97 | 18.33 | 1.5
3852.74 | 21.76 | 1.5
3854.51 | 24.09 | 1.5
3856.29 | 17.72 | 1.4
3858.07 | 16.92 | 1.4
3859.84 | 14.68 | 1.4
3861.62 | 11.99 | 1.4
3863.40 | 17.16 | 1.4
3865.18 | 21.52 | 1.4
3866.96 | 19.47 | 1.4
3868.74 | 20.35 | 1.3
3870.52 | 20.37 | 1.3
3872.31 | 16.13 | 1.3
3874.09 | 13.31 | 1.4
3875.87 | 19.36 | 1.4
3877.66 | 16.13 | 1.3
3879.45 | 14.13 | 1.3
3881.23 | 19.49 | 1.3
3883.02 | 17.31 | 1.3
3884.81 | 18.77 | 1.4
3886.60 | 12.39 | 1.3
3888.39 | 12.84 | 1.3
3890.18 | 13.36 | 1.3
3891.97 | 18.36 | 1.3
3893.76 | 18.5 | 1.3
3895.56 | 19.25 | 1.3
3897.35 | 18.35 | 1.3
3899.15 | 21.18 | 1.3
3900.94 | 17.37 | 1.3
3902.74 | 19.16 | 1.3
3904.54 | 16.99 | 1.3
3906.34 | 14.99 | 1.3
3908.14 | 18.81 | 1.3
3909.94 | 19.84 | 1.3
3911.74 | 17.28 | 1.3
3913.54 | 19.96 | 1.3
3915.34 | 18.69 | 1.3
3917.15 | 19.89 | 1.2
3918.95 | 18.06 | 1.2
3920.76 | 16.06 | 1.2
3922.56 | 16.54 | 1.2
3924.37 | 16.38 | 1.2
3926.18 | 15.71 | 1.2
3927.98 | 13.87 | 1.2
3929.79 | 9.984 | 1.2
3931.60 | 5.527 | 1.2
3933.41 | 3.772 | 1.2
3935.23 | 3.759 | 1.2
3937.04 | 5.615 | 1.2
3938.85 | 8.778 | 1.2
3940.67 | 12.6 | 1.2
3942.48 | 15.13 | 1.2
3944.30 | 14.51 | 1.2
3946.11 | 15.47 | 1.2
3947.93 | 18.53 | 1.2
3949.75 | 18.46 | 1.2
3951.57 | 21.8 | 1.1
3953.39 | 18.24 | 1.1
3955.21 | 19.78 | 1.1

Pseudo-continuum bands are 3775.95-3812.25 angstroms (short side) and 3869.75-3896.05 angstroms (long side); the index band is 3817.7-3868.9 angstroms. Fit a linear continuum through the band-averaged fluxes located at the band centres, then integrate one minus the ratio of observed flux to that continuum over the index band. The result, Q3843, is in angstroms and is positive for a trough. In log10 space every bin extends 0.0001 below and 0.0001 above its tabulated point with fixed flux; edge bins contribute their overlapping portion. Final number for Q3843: 7.4 angstroms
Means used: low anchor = 20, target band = 15.4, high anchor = 16.6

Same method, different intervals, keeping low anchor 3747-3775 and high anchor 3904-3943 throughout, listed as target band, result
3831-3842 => 3.3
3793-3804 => -1.2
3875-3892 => -1.8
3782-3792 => -3.2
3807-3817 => -1.6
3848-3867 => -4.7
